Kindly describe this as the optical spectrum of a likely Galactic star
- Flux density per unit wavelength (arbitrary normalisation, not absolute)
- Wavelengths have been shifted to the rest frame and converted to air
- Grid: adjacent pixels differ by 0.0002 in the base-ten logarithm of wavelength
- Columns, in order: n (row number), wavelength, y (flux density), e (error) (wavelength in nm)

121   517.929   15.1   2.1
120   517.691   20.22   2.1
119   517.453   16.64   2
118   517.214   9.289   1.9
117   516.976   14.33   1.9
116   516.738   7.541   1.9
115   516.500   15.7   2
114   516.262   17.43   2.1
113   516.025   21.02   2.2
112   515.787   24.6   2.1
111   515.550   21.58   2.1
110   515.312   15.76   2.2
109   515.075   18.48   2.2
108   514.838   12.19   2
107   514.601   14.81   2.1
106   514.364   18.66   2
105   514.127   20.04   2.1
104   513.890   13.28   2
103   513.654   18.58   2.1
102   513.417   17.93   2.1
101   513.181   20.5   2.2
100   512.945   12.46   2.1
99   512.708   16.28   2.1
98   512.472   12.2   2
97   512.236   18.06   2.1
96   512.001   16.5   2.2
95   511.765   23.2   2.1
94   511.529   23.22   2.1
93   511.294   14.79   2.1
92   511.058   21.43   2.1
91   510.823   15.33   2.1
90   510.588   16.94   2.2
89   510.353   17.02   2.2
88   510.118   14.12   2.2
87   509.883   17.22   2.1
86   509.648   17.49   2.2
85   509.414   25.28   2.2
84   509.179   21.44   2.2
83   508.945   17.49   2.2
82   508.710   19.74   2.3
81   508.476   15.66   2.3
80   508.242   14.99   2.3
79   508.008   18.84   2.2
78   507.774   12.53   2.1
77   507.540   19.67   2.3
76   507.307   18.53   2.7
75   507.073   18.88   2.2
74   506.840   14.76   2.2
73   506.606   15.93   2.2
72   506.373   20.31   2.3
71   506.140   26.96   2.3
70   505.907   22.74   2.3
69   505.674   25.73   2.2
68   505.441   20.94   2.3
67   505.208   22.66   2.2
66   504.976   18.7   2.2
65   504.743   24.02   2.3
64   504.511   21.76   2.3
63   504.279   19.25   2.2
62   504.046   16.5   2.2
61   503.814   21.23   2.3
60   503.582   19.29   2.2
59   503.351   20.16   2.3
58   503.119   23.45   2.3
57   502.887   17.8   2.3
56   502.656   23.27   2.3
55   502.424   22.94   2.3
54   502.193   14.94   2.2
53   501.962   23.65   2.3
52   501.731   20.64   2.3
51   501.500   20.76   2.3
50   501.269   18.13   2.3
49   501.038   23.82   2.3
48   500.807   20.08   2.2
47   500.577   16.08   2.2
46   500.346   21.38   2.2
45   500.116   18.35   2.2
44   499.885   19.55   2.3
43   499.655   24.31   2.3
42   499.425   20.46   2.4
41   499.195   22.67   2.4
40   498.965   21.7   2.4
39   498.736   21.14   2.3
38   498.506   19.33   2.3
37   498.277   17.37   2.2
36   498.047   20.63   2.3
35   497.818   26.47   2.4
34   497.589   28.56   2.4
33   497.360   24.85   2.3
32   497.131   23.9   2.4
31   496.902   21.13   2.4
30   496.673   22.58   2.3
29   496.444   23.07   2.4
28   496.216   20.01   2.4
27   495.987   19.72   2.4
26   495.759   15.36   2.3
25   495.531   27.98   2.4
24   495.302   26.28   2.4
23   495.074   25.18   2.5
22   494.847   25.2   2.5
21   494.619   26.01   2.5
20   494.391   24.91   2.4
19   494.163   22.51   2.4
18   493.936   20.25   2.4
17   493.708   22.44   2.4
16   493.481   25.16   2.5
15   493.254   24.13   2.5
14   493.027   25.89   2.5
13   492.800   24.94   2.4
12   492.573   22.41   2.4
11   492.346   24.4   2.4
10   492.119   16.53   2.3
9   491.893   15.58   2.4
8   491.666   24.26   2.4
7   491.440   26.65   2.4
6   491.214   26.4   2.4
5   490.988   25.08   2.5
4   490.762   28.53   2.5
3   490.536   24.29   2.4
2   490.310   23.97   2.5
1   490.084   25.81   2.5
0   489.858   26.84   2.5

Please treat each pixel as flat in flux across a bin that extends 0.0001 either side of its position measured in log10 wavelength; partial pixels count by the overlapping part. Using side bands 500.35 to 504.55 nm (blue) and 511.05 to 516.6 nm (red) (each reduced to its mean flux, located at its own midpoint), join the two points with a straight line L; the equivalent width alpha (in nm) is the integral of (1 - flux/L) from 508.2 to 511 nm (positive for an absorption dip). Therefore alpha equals 0.123 nm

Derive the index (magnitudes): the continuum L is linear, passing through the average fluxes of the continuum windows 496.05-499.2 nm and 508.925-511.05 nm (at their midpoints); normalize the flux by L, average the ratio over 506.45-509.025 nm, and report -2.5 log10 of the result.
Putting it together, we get 0.12 mag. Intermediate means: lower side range 22.3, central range 17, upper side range 18.2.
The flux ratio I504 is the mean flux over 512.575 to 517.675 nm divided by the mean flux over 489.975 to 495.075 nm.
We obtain 0.69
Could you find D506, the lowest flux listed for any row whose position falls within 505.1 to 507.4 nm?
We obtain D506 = 14.76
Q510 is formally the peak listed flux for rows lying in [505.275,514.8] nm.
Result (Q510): 26.96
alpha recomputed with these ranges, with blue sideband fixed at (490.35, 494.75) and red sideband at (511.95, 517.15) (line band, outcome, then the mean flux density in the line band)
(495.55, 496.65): 0.100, 20.5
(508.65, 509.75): -0.119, 20.4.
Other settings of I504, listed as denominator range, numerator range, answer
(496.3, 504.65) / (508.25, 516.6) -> 0.84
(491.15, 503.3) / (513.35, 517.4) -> 0.75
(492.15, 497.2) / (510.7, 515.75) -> 0.75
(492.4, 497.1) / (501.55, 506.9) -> 0.89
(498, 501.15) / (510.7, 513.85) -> 0.86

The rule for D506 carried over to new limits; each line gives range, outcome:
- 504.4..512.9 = 12.2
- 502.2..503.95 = 17.8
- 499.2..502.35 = 14.94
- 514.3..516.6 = 12.19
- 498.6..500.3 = 18.35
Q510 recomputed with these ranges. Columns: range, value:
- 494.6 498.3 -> 28.56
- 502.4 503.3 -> 23.45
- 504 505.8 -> 25.73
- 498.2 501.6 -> 24.31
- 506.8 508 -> 19.67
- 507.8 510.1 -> 25.28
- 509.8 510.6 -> 17.22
